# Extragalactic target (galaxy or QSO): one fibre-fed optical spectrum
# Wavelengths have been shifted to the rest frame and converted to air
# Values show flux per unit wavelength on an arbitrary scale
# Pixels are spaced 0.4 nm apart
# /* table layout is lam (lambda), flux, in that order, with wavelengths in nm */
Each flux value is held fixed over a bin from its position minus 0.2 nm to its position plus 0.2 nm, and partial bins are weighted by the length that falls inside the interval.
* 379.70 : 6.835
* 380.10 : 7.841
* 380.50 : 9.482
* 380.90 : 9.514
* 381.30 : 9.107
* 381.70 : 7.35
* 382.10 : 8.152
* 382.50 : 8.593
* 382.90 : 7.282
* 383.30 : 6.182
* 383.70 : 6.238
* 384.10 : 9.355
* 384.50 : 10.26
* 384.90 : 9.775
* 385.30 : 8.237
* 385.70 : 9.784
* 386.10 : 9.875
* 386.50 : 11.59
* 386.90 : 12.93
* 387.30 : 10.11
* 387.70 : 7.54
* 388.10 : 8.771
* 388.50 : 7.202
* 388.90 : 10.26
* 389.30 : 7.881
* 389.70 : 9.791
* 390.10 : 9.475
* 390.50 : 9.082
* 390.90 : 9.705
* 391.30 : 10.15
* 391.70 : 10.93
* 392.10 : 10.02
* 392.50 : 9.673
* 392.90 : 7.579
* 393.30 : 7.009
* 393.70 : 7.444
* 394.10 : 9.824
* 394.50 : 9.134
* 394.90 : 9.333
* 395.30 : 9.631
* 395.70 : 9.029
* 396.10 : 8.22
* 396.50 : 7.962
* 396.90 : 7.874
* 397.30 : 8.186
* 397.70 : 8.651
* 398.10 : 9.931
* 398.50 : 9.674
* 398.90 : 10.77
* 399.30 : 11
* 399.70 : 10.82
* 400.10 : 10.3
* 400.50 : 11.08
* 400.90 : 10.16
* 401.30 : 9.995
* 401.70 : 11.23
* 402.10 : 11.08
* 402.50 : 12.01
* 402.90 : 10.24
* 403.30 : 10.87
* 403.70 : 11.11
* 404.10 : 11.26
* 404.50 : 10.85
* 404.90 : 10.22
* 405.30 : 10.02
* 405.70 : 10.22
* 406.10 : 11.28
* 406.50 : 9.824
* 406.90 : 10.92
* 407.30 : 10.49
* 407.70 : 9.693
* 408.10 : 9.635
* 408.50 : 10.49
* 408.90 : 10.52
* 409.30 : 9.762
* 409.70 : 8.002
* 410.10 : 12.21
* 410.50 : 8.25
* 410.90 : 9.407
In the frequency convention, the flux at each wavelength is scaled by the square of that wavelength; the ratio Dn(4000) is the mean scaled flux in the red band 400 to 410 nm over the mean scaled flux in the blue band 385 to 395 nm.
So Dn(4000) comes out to 1.21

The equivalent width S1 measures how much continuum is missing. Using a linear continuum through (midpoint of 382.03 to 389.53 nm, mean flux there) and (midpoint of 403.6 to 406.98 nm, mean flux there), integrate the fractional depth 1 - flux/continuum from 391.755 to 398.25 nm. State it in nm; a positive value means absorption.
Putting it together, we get 0.65 nm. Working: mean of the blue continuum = 8.97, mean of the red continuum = 10.6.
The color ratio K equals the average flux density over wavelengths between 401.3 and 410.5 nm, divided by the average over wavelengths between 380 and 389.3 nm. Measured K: 1.17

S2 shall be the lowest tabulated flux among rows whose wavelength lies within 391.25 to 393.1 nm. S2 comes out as 7.579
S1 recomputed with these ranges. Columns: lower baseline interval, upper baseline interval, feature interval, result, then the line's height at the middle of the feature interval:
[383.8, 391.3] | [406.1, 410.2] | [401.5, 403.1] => -0.187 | 9.97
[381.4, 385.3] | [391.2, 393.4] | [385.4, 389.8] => -0.454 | 8.7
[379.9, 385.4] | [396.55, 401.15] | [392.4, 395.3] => 0.235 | 9.36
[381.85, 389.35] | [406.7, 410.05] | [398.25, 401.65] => -0.303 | 9.64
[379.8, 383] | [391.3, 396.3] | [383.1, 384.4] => 0.158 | 8.52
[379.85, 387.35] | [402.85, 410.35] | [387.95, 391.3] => 0.098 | 9.36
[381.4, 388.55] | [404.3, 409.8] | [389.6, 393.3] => -0.078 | 9.26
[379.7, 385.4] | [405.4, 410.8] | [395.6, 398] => 0.245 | 9.31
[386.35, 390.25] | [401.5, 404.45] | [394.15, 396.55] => 0.299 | 10.3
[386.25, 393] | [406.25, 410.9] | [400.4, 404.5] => -0.435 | 9.85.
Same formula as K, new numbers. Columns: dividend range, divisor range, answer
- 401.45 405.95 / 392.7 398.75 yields 1.25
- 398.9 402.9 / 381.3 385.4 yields 1.32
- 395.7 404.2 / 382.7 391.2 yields 1.10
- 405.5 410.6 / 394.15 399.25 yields 1.11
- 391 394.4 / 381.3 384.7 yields 1.14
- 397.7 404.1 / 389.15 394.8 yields 1.16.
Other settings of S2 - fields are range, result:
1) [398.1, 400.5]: 9.674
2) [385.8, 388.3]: 7.54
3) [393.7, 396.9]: 7.874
